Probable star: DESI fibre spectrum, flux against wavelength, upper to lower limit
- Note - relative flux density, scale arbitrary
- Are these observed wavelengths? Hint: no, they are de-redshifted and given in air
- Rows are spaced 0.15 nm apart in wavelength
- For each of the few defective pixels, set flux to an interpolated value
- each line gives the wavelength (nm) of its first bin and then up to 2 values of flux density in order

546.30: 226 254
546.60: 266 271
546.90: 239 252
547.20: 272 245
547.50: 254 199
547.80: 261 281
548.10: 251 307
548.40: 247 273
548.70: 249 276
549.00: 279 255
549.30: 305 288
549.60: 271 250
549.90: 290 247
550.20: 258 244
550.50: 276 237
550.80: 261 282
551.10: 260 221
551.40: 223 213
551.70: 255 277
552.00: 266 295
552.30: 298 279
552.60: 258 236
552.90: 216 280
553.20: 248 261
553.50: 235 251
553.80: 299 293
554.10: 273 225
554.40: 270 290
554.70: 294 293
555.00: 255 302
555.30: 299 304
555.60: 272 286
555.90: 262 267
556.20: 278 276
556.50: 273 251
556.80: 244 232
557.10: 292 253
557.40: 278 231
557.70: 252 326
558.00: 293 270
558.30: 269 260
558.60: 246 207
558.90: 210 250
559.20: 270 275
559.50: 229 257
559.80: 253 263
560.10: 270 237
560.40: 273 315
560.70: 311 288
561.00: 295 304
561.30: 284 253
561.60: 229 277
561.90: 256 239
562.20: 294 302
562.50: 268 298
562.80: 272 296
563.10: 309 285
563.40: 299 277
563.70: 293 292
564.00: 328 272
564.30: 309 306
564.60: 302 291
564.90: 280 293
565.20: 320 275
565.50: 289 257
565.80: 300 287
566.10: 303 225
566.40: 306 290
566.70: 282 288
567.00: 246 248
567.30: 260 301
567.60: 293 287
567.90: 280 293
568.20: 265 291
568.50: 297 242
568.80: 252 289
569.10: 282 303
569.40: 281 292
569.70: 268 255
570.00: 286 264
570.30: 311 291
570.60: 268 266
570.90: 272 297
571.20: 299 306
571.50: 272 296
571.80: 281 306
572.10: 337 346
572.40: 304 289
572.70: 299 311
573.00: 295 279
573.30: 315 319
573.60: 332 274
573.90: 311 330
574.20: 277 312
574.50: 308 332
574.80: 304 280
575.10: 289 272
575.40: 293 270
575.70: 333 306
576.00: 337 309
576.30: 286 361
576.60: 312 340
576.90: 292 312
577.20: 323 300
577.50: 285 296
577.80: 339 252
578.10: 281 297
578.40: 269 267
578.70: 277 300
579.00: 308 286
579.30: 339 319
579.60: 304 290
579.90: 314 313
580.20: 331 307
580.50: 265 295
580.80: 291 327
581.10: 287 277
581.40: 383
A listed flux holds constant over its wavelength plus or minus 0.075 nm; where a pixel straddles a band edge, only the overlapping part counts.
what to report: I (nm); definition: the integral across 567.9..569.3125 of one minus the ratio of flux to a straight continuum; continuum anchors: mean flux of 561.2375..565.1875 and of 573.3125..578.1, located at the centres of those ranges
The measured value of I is 0.07 nm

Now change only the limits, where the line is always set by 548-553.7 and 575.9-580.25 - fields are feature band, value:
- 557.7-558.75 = 0.01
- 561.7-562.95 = 0.01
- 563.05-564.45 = -0.07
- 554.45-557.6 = -0.05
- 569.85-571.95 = 0.06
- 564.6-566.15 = -0.03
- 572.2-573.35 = -0.03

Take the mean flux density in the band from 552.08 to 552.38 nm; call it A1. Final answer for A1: 296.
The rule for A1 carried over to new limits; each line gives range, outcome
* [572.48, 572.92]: 300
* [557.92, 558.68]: 268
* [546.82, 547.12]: 246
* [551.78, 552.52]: 283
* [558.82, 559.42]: 251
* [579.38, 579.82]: 304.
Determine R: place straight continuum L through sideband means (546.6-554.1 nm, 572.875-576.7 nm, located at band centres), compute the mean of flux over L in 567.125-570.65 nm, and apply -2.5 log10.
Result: 0.06 mag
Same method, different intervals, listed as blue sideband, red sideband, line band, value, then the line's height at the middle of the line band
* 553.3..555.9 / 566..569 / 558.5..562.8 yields 0.041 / 277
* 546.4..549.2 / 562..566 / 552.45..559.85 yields 0.044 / 276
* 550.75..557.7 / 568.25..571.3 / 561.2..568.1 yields -0.031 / 275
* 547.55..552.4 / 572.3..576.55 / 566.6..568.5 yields 0.054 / 293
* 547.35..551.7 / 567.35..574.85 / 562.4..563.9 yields -0.033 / 280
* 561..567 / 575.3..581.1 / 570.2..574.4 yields -0.015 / 296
